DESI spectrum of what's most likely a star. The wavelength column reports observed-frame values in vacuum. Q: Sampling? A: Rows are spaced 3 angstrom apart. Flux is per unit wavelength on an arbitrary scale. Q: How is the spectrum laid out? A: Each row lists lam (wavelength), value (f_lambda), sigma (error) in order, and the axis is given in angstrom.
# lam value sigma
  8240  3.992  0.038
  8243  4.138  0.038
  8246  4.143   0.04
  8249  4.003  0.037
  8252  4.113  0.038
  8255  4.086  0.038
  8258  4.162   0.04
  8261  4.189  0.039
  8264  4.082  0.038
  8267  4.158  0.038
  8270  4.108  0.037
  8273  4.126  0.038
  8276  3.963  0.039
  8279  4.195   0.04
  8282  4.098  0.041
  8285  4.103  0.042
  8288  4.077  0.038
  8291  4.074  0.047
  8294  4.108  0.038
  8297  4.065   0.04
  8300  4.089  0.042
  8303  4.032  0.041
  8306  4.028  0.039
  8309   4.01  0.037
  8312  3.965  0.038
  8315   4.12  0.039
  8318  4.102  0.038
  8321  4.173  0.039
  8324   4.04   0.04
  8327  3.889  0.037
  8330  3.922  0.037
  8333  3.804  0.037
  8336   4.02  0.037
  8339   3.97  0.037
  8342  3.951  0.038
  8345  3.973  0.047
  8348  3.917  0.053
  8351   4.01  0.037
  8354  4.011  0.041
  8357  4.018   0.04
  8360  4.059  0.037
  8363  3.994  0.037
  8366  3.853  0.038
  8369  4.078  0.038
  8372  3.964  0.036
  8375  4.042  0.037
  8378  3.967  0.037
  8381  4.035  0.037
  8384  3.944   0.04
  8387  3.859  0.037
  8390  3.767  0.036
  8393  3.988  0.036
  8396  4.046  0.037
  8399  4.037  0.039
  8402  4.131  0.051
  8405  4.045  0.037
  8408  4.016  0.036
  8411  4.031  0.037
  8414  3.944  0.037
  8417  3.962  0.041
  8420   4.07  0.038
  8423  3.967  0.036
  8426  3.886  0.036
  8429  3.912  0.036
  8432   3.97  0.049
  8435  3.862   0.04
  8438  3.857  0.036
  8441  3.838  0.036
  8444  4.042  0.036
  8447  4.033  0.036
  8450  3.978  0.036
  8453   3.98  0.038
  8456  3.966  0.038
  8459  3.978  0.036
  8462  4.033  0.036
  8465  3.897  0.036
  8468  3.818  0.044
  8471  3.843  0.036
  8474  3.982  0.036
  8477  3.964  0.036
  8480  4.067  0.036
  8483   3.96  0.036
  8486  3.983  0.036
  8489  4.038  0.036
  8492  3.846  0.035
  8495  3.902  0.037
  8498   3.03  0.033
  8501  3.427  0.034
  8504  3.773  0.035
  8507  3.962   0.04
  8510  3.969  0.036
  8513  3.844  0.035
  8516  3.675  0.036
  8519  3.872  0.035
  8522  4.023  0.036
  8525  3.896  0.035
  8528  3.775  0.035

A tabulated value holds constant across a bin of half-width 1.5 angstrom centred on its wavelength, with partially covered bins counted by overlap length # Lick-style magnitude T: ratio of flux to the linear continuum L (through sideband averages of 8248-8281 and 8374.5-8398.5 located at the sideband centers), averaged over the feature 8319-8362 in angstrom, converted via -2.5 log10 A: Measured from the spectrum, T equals 0.008 mag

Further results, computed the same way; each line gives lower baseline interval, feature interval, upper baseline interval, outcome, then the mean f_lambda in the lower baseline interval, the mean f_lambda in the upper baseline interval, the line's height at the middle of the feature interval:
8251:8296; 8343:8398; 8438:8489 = 0.02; 4.11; 3.96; 4.03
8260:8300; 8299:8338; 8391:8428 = 0.02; 4.1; 4.01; 4.07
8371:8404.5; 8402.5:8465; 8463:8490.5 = 0.00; 3.98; 3.95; 3.97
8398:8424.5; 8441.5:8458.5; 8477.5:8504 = -0.02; 4.02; 3.79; 3.91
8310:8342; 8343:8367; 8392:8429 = 0.01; 4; 4.01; 4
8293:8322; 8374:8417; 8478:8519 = -0.01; 4.07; 3.81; 3.95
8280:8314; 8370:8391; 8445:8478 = 0.02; 4.06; 3.95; 4.01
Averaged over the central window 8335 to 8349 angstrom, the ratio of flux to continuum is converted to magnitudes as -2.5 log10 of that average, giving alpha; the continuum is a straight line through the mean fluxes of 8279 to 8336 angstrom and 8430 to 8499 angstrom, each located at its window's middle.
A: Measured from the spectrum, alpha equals 0.01 mag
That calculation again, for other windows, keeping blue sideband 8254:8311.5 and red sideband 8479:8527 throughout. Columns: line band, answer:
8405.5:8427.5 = -0.015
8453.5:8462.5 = -0.029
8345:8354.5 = 0.009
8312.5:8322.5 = -0.018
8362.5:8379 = 0.000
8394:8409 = -0.029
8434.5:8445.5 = 0.000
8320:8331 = 0.010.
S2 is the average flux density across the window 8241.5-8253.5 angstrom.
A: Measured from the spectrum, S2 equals 4.1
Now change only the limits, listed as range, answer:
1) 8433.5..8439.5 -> 3.86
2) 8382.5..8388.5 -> 3.9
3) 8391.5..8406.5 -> 4.05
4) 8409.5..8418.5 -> 3.98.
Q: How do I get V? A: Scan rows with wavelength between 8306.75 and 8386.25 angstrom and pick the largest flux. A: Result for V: 4.173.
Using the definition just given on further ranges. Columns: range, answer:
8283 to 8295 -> 4.108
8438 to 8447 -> 4.042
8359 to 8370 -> 4.078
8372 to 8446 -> 4.131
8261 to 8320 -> 4.195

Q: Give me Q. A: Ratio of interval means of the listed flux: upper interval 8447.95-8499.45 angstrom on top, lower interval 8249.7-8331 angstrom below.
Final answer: 0.96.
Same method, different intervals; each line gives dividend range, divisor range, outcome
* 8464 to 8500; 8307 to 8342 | 0.96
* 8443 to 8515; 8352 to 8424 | 0.97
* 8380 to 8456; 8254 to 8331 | 0.97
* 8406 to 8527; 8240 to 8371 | 0.96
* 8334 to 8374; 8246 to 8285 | 0.97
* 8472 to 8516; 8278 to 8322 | 0.94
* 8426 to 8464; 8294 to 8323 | 0.97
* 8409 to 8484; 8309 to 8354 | 0.99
